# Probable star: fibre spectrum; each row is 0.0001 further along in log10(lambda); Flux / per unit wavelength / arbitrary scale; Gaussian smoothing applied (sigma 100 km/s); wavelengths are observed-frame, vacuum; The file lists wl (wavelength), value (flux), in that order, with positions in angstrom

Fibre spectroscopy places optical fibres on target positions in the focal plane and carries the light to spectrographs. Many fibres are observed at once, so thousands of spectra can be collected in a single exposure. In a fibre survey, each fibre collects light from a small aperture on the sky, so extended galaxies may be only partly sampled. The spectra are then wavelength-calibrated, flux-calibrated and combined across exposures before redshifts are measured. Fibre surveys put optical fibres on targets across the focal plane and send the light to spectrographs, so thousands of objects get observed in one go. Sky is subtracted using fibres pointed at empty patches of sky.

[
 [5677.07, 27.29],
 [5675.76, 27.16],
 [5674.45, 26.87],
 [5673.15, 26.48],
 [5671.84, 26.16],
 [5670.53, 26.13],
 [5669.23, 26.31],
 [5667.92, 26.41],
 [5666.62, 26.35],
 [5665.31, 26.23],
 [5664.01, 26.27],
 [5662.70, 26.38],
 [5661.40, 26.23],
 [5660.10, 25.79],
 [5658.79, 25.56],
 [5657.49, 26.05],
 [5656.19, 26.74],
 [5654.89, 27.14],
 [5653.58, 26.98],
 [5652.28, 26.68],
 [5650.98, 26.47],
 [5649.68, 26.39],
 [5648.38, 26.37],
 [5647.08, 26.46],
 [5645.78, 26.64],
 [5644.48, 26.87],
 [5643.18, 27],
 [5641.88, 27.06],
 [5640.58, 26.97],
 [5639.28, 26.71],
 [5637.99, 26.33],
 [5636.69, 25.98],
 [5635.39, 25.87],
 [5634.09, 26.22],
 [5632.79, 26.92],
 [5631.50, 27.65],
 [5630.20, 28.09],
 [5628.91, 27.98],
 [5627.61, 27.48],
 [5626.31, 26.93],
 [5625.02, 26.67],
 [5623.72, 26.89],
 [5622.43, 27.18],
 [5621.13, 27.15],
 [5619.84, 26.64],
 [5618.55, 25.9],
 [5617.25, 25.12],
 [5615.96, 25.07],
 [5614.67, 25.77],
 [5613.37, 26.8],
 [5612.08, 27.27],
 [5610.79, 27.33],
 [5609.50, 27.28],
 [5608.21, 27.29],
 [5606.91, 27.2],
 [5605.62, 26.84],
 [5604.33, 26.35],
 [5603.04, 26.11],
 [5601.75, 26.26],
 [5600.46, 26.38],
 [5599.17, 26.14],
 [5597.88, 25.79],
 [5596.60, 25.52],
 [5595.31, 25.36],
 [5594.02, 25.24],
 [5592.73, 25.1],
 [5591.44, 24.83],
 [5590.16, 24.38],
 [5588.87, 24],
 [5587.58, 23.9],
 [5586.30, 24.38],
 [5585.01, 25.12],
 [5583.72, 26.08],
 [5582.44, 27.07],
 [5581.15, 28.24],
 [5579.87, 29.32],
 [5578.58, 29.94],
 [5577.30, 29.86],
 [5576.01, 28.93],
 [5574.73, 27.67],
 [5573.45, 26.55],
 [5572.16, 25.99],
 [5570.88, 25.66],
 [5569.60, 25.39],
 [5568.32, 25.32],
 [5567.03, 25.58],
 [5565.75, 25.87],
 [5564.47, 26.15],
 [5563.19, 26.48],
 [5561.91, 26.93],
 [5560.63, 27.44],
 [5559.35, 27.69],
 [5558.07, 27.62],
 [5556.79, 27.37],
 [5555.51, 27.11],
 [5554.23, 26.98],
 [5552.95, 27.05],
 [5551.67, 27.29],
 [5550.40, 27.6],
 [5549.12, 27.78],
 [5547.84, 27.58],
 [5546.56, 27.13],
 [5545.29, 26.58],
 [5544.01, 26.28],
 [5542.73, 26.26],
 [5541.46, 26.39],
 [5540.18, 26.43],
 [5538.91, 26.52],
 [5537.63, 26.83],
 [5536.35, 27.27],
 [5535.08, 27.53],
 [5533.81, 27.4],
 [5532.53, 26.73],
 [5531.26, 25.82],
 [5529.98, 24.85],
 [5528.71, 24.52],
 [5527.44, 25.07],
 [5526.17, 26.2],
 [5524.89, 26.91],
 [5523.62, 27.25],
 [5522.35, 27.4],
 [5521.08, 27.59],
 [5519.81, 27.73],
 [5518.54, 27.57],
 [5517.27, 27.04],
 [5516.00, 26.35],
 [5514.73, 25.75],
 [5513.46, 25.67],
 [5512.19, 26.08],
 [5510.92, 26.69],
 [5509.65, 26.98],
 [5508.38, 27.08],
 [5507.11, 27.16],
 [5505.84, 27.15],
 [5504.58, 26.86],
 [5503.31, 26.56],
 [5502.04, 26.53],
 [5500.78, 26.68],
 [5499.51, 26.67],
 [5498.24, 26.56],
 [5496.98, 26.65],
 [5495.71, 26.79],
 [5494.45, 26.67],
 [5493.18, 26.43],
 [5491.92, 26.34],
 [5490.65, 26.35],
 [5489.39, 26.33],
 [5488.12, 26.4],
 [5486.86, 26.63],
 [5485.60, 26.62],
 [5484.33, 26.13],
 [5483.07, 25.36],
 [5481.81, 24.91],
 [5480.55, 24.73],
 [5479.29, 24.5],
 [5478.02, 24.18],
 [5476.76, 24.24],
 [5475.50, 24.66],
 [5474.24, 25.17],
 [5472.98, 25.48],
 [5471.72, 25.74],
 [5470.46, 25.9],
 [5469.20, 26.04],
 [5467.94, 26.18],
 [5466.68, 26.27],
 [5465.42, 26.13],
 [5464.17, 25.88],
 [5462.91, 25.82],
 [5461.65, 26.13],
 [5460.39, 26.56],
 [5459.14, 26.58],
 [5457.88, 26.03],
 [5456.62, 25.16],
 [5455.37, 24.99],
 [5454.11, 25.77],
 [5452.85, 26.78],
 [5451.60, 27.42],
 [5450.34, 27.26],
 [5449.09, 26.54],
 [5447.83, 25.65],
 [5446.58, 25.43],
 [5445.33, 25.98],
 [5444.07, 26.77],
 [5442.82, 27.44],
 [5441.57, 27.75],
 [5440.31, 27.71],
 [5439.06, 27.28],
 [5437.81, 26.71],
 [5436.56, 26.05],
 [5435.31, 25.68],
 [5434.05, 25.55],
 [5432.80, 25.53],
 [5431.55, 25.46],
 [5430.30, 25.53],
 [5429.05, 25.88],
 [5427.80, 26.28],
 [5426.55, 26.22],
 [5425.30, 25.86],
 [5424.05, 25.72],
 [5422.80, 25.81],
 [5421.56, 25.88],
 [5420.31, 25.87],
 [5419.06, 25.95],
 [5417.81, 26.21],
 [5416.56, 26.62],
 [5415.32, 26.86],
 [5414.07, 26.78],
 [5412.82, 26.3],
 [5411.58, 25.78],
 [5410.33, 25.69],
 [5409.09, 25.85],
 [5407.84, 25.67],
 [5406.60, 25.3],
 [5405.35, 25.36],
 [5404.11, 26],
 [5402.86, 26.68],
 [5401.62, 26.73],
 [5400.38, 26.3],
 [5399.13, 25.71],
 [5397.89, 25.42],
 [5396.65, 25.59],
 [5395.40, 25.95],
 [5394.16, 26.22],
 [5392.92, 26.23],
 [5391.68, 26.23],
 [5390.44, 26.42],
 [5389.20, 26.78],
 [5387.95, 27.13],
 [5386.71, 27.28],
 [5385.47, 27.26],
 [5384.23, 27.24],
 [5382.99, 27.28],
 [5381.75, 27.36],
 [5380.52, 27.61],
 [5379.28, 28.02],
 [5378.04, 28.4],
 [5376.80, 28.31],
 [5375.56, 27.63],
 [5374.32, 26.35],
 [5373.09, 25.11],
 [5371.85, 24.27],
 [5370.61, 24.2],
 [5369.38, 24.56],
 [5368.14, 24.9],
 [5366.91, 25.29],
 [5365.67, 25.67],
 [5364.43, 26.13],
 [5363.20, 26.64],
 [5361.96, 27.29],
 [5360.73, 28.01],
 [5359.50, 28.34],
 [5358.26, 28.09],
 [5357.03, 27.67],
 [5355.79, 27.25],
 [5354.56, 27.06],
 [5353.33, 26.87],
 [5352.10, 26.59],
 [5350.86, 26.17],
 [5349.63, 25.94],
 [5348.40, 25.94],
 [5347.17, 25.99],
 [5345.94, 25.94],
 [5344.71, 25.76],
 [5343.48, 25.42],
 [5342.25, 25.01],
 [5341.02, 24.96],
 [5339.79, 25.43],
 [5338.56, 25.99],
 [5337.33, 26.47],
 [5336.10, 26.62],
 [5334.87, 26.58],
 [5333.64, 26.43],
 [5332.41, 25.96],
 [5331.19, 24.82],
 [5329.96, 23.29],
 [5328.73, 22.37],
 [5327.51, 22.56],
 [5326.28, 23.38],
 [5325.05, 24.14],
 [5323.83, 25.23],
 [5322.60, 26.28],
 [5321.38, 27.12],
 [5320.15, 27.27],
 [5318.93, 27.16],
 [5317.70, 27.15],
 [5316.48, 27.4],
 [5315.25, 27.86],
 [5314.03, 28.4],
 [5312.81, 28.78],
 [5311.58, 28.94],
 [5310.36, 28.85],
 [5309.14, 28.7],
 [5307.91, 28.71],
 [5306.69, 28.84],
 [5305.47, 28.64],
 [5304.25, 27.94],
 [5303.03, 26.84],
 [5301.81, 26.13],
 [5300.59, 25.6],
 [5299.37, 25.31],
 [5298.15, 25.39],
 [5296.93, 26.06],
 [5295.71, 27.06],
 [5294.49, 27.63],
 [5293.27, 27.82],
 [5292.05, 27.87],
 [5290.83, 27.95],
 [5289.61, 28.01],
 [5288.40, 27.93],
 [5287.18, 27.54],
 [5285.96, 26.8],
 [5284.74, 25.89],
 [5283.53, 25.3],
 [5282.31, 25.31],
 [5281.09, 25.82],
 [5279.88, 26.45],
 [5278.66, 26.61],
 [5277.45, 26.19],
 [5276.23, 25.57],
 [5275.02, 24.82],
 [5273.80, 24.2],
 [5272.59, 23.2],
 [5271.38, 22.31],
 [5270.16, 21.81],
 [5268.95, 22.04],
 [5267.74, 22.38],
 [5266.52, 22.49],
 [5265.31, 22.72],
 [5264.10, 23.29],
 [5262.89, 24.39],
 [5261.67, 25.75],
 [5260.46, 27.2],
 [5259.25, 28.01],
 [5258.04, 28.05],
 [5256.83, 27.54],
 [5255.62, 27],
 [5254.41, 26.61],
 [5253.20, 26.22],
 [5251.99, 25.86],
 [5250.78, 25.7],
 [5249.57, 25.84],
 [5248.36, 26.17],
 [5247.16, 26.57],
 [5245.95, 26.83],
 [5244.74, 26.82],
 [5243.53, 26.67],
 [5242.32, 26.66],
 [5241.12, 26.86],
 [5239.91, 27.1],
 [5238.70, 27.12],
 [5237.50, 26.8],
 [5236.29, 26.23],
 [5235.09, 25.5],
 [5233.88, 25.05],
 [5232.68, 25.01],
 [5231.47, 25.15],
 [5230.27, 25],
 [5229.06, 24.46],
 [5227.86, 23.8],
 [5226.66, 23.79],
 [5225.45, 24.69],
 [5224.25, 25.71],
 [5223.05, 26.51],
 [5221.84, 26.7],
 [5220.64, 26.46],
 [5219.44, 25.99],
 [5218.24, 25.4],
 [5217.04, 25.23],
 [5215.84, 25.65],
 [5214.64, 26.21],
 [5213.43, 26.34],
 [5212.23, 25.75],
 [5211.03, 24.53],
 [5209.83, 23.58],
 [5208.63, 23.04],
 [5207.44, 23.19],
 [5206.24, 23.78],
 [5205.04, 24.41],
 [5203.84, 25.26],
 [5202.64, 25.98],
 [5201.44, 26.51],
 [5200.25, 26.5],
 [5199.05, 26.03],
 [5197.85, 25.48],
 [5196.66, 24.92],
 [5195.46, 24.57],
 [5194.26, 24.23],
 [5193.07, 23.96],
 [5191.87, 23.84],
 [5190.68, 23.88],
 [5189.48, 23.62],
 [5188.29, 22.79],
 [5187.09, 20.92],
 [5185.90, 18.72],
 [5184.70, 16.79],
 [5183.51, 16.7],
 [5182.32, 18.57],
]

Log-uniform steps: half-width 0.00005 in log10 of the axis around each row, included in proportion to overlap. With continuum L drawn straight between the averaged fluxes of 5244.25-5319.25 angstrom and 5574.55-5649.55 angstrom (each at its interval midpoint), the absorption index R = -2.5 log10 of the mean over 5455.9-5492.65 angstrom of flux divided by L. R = 0.03 mag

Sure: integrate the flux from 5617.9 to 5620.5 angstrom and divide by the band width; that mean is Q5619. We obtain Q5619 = 26.3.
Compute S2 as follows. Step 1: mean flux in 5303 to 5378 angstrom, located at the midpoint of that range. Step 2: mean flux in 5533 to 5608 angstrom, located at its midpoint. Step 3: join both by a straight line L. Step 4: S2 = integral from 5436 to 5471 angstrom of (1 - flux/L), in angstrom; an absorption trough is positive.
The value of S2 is 0.2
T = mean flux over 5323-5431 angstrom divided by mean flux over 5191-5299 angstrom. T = 1.02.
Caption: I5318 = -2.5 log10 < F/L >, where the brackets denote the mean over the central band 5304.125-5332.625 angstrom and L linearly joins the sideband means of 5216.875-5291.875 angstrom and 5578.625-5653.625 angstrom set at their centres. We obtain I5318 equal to -0.035 mag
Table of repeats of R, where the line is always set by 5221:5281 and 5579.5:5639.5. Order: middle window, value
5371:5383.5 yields -0.050 mag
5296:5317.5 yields -0.079 mag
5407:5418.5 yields -0.014 mag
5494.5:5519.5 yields -0.025 mag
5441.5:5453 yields -0.030 mag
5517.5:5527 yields -0.044 mag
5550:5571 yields -0.020 mag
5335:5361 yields -0.031 mag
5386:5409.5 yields -0.014 mag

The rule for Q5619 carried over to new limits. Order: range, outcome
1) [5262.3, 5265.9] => 23.5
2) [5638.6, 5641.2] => 26.9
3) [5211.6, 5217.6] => 25.8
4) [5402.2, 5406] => 26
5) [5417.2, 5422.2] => 26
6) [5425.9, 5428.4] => 26.2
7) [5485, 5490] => 26.5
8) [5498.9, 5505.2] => 26.6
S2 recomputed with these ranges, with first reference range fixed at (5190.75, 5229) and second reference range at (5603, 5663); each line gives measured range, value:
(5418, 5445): -0.3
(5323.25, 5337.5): 0.4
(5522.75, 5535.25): 0.0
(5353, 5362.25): -0.7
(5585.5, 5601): 0.8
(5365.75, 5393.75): -0.9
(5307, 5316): -1.1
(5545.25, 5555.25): -0.4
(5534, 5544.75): -0.2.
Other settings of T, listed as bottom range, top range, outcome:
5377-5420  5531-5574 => 1.01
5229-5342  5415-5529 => 1.01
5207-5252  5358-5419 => 1.03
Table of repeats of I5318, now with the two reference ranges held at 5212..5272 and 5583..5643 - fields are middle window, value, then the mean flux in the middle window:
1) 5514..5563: -0.03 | 26.8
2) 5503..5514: -0.03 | 26.7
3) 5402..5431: -0.01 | 26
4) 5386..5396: -0.03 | 26.5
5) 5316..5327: -0.02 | 26.1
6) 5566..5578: -0.02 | 26.8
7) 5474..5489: 0.03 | 25.3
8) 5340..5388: -0.03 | 26.5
